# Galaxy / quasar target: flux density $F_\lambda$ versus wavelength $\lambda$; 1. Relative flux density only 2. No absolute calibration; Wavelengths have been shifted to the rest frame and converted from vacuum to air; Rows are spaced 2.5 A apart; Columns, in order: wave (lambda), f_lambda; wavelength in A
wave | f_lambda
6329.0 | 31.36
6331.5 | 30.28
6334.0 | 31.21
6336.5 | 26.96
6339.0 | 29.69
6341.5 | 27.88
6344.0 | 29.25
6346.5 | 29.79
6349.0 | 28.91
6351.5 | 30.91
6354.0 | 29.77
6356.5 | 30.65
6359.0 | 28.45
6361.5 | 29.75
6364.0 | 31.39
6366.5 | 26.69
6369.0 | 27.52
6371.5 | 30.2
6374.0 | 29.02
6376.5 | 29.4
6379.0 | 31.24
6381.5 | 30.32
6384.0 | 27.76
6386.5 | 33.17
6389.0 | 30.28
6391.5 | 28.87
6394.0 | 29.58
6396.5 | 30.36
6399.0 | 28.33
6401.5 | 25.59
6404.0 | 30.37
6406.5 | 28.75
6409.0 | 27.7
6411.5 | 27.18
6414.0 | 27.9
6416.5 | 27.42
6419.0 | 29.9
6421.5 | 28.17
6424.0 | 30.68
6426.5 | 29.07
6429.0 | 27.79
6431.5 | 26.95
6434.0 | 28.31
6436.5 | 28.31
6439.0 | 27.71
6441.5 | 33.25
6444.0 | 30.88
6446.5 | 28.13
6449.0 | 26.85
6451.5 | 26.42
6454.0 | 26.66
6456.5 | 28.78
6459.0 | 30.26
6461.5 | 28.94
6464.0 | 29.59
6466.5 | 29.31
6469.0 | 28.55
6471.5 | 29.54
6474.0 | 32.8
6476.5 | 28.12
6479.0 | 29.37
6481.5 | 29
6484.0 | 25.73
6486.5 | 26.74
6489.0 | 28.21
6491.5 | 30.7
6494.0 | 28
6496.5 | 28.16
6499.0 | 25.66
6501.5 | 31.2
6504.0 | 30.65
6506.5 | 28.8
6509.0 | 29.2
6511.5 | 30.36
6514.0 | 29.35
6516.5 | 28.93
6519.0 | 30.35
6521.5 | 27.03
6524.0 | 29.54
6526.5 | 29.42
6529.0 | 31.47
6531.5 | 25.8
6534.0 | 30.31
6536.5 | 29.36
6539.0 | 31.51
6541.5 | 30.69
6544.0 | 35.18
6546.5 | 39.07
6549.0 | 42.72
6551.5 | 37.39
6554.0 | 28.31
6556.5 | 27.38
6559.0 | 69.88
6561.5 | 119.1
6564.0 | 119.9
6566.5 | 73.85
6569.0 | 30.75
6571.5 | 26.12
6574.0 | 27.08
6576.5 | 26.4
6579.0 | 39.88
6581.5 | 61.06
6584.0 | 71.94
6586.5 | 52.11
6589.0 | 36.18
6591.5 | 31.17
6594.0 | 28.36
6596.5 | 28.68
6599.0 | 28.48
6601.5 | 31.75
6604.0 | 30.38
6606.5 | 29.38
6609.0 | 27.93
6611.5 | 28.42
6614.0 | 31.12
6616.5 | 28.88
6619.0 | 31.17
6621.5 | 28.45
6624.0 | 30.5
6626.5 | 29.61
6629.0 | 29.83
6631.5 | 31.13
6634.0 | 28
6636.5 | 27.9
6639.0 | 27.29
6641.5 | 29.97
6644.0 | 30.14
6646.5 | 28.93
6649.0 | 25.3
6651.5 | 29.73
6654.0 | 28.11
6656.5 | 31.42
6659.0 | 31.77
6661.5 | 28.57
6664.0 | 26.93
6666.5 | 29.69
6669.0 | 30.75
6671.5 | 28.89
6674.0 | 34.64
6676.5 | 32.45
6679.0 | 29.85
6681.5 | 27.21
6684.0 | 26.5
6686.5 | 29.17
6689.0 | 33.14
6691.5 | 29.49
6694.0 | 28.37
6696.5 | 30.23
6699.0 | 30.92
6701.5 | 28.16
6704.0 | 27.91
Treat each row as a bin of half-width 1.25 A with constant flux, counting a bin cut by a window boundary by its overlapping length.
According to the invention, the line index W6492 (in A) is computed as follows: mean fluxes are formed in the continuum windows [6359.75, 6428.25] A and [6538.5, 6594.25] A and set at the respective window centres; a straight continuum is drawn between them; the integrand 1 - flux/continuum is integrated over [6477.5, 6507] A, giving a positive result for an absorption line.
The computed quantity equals 8.3 A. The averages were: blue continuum 29.1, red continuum 47.8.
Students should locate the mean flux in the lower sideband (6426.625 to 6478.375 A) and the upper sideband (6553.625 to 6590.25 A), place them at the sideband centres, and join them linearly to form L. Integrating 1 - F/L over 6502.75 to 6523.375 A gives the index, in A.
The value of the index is 6.17 A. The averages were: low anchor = 28.9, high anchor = 54.6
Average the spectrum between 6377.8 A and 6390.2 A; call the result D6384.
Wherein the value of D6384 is 30.6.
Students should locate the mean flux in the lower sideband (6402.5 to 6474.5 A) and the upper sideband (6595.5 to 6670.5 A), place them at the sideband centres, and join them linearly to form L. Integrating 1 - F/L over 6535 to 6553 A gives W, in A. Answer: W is -3.64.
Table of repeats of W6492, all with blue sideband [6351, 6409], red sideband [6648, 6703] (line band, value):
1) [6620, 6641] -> 0.3 A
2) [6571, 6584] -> -4.6 A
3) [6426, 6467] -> 1.2 A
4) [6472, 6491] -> 0.5 A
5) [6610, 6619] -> 0.0 A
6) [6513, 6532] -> 0.3 A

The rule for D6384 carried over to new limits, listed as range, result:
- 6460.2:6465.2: 29.3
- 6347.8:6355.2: 29.9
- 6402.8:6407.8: 29.5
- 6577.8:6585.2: 57.6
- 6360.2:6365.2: 30.5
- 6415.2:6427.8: 29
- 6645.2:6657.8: 28.7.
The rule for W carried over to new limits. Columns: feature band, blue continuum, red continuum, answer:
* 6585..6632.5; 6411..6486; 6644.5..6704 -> -3.5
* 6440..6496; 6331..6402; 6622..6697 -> 1.1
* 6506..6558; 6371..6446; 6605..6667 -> -3.8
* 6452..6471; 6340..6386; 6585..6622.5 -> 1.0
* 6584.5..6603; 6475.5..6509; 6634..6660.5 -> -4.2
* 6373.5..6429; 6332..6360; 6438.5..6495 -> 0.1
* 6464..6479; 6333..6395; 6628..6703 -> -0.1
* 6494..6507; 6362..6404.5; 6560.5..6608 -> 3.5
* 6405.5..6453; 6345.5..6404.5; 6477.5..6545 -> 1.5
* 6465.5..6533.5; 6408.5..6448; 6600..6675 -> 0.0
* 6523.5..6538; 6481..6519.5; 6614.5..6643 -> -0.2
